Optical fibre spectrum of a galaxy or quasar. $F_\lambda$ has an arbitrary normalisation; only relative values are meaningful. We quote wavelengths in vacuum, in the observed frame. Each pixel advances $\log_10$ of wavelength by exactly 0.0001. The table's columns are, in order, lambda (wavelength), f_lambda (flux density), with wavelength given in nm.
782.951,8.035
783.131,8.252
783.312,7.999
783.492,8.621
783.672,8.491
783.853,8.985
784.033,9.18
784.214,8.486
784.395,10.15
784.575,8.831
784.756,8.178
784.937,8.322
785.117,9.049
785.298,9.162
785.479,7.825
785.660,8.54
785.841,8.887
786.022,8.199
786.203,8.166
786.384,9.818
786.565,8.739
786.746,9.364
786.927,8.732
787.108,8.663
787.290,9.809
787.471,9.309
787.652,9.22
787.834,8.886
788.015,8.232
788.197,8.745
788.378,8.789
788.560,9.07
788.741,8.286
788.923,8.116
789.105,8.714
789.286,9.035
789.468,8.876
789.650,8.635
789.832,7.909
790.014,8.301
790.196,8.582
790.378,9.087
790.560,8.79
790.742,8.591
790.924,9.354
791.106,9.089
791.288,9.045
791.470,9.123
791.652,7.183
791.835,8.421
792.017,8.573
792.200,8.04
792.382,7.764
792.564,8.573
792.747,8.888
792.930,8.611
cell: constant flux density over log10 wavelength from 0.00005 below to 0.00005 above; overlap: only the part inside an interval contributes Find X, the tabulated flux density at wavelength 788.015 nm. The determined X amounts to 8.232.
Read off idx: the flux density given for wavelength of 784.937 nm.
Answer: 8.322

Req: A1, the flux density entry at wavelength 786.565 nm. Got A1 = 8.739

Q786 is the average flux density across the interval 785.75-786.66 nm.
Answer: 8.77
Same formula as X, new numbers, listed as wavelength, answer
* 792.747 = 8.888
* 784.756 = 8.178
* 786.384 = 9.818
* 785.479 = 7.825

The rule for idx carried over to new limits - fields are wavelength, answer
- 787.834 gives 8.886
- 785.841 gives 8.887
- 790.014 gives 8.301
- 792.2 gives 8.04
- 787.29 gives 9.809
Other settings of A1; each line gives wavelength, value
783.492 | 8.621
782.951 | 8.035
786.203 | 8.166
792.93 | 8.611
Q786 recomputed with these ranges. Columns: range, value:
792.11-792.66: 8.14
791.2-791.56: 9.09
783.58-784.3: 8.79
